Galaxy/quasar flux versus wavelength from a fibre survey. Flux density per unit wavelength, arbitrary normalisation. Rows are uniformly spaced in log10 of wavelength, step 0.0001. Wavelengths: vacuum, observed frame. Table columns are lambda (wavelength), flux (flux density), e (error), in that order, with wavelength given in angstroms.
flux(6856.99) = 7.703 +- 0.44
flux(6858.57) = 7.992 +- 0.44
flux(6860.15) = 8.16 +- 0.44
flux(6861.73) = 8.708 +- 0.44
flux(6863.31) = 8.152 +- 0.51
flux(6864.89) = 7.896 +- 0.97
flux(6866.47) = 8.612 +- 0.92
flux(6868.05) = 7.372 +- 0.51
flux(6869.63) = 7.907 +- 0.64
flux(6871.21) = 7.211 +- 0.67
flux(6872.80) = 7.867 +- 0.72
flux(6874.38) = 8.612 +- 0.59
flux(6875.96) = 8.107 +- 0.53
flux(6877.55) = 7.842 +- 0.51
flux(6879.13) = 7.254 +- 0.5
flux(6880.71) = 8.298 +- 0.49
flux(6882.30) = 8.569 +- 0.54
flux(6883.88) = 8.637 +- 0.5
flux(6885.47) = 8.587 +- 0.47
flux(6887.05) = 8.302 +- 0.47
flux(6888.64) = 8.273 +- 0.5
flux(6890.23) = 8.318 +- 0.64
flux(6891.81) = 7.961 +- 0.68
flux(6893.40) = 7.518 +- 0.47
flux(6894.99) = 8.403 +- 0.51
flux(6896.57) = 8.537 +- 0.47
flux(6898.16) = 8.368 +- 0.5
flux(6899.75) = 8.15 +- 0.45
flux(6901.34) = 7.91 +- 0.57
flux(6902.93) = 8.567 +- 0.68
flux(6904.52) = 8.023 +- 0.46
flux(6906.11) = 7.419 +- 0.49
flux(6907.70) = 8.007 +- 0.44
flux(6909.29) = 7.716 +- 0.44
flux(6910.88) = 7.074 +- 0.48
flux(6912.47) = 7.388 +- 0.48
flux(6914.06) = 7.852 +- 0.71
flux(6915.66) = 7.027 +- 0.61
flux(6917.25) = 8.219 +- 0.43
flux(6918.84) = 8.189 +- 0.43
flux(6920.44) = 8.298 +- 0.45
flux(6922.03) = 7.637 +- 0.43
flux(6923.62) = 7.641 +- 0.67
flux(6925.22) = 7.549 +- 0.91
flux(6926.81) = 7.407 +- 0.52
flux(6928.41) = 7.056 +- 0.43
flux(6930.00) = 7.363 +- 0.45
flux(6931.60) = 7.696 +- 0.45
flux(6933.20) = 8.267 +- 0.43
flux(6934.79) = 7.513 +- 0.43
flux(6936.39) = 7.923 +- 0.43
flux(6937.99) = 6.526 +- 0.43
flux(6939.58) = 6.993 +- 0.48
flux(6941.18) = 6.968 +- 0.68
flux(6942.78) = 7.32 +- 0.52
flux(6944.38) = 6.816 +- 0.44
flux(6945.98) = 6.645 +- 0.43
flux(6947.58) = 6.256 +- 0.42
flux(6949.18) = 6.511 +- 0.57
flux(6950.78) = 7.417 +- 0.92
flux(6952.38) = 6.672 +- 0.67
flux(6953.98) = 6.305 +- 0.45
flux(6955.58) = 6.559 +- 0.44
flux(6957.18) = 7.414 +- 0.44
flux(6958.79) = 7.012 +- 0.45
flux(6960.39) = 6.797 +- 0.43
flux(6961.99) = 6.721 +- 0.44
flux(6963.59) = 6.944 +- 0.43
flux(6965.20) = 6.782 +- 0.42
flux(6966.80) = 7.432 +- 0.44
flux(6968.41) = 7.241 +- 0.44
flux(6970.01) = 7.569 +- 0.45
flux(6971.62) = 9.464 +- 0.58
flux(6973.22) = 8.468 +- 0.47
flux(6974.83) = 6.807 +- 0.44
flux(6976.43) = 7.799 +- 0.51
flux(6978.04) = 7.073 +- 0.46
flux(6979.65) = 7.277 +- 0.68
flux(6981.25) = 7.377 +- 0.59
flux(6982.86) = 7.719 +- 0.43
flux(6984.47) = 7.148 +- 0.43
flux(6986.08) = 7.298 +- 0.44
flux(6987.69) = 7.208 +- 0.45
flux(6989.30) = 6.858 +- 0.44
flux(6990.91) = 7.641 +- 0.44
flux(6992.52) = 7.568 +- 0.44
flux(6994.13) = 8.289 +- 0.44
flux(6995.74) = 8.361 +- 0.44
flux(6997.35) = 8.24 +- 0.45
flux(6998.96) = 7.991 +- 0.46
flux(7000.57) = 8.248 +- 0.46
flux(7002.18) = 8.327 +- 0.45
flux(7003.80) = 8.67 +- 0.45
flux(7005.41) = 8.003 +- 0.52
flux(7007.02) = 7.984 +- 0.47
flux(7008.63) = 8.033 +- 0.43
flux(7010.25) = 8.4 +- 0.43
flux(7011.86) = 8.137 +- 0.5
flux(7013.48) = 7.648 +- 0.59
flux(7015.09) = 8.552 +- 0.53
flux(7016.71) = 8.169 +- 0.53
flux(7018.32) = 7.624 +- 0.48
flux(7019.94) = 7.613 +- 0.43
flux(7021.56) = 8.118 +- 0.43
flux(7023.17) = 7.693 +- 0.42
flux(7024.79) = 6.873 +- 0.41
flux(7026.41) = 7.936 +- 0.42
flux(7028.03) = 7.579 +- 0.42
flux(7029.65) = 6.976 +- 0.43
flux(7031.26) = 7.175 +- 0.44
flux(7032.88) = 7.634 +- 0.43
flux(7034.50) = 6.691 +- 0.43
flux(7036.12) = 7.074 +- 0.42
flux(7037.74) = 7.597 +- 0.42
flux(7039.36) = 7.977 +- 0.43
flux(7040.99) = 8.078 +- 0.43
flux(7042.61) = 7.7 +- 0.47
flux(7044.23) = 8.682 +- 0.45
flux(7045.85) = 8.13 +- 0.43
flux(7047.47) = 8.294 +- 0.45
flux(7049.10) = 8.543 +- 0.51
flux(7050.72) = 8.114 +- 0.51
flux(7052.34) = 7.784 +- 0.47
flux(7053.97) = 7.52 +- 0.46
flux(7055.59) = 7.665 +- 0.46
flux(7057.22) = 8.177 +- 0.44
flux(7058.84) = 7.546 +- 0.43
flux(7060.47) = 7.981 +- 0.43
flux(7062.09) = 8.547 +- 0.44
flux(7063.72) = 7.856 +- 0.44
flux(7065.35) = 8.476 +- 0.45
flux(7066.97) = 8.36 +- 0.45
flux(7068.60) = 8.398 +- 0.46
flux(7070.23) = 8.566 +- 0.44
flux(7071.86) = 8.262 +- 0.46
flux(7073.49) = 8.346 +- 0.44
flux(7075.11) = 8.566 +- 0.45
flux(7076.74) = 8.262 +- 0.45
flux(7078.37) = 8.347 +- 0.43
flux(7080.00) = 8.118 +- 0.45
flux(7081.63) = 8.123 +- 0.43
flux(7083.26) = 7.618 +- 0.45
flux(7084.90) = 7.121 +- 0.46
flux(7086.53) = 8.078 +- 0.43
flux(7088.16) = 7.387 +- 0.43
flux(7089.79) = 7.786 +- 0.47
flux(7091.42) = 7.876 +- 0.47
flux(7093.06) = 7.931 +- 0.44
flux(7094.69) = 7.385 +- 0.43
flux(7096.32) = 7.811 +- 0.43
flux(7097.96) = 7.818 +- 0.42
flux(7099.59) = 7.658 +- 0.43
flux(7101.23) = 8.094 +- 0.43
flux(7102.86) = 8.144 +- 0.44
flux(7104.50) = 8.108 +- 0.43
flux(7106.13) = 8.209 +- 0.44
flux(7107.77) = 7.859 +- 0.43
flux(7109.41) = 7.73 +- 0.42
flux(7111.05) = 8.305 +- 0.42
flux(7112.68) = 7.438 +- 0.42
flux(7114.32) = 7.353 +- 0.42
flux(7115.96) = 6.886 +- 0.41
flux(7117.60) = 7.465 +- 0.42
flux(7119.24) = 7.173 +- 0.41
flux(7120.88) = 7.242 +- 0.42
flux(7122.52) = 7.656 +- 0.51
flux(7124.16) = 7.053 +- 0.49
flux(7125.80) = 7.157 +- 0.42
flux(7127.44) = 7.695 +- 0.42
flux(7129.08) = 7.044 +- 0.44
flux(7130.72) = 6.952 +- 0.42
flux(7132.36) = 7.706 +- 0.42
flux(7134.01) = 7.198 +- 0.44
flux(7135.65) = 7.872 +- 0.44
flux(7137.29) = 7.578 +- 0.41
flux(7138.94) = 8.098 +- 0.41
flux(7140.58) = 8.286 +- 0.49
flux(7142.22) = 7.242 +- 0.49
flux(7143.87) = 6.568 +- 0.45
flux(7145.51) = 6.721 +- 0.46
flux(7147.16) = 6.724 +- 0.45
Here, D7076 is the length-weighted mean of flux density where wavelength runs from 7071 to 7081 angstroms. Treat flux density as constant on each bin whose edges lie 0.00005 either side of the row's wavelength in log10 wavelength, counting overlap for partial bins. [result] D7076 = 8.32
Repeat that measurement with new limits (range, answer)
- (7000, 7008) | 8.25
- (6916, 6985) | 7.32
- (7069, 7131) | 7.76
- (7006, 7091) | 7.92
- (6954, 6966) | 6.85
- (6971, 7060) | 7.81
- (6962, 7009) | 7.7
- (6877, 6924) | 8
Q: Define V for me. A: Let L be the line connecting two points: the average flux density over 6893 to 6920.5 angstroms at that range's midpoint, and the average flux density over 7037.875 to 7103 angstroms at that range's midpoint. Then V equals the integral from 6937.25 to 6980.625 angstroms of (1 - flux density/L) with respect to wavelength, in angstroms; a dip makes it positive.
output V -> 4.6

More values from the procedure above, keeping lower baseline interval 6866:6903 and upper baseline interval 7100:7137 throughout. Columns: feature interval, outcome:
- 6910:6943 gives 2.05 angstroms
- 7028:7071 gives -0.97 angstroms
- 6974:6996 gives 1.23 angstroms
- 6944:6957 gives 2.10 angstroms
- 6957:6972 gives 1.24 angstroms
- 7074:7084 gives -0.69 angstroms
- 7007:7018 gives -0.43 angstroms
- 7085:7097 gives -0.13 angstroms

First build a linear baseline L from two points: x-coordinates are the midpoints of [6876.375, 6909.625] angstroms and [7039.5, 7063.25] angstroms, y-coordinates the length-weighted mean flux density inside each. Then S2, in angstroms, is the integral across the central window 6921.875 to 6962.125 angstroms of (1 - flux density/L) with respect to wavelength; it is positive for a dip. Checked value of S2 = 4.9 angstroms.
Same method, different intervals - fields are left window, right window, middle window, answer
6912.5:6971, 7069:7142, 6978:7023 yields -2.6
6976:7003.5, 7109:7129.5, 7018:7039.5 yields 0.4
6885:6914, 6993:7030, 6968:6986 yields 0.8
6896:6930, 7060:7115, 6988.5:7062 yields 0.5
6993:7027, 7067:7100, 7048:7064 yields 0.0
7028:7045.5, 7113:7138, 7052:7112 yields -4.4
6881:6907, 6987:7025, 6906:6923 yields 0.9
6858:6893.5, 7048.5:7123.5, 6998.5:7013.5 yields -0.4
